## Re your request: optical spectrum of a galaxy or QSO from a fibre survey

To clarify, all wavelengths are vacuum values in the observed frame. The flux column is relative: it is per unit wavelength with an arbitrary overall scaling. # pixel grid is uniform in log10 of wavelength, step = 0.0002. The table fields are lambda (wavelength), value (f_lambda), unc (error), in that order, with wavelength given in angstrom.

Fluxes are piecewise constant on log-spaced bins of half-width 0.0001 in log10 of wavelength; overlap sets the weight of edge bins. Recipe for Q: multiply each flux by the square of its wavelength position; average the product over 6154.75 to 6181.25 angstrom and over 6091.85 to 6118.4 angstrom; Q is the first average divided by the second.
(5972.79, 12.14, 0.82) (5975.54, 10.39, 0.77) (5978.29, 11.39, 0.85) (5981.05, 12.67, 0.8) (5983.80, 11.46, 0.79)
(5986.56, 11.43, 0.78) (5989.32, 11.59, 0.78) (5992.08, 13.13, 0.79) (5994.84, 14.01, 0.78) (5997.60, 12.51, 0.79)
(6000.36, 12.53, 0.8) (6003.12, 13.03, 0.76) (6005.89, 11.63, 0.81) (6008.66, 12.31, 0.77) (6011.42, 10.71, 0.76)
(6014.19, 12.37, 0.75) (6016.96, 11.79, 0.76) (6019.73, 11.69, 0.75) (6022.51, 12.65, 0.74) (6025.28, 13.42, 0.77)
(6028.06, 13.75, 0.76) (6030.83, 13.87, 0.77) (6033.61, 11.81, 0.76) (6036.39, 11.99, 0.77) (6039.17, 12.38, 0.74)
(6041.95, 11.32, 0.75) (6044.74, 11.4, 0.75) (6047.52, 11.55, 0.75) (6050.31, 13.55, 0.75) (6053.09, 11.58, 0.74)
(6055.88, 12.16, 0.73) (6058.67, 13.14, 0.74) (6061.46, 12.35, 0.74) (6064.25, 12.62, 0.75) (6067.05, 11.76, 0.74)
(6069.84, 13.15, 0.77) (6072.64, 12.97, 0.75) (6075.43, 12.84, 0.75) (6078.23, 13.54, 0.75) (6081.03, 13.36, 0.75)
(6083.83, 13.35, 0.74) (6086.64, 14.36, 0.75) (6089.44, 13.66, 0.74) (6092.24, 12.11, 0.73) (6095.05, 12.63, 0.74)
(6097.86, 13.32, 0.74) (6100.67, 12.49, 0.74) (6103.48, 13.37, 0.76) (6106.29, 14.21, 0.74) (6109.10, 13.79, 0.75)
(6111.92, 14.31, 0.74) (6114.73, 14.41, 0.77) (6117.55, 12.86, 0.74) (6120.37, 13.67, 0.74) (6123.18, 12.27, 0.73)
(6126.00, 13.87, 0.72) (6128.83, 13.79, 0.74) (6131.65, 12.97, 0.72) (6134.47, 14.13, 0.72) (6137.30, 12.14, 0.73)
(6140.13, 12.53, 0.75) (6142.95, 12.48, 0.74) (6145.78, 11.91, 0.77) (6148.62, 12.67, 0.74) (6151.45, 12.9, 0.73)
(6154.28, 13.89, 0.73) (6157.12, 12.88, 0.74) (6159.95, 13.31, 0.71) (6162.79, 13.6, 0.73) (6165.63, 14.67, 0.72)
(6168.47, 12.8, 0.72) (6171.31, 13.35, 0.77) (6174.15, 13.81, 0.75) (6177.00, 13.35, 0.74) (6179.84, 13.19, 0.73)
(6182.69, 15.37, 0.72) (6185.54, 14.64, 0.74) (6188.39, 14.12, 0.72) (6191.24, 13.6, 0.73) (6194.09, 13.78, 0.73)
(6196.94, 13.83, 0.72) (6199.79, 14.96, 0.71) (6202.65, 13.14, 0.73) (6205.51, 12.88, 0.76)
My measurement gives 1.02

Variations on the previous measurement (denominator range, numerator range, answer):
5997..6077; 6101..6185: 1.12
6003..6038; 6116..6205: 1.14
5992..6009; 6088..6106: 1.06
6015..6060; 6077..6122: 1.11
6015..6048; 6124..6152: 1.09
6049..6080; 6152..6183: 1.10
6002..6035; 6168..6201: 1.18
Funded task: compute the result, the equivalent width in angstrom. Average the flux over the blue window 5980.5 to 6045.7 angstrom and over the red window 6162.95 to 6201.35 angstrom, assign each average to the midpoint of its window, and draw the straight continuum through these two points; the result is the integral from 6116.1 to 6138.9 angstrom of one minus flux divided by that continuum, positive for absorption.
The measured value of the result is 0.4 angstrom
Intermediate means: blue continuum 12.3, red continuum 13.9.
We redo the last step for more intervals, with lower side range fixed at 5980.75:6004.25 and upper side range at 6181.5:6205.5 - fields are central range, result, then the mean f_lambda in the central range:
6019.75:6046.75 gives 0.7 angstrom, 12.4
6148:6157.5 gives 0.4 angstrom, 13.1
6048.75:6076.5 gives 0.9 angstrom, 12.6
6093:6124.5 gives 0.1 angstrom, 13.4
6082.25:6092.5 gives -0.2 angstrom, 13.5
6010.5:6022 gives 0.8 angstrom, 11.7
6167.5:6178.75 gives 0.5 angstrom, 13.3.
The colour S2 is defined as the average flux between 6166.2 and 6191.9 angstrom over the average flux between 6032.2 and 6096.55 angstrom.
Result 1.1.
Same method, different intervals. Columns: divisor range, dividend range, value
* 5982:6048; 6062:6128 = 1.08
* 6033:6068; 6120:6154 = 1.07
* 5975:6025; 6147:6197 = 1.12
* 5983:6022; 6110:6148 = 1.08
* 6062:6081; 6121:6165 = 1.02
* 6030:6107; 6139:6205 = 1.06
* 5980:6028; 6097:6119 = 1.10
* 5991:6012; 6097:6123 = 1.08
